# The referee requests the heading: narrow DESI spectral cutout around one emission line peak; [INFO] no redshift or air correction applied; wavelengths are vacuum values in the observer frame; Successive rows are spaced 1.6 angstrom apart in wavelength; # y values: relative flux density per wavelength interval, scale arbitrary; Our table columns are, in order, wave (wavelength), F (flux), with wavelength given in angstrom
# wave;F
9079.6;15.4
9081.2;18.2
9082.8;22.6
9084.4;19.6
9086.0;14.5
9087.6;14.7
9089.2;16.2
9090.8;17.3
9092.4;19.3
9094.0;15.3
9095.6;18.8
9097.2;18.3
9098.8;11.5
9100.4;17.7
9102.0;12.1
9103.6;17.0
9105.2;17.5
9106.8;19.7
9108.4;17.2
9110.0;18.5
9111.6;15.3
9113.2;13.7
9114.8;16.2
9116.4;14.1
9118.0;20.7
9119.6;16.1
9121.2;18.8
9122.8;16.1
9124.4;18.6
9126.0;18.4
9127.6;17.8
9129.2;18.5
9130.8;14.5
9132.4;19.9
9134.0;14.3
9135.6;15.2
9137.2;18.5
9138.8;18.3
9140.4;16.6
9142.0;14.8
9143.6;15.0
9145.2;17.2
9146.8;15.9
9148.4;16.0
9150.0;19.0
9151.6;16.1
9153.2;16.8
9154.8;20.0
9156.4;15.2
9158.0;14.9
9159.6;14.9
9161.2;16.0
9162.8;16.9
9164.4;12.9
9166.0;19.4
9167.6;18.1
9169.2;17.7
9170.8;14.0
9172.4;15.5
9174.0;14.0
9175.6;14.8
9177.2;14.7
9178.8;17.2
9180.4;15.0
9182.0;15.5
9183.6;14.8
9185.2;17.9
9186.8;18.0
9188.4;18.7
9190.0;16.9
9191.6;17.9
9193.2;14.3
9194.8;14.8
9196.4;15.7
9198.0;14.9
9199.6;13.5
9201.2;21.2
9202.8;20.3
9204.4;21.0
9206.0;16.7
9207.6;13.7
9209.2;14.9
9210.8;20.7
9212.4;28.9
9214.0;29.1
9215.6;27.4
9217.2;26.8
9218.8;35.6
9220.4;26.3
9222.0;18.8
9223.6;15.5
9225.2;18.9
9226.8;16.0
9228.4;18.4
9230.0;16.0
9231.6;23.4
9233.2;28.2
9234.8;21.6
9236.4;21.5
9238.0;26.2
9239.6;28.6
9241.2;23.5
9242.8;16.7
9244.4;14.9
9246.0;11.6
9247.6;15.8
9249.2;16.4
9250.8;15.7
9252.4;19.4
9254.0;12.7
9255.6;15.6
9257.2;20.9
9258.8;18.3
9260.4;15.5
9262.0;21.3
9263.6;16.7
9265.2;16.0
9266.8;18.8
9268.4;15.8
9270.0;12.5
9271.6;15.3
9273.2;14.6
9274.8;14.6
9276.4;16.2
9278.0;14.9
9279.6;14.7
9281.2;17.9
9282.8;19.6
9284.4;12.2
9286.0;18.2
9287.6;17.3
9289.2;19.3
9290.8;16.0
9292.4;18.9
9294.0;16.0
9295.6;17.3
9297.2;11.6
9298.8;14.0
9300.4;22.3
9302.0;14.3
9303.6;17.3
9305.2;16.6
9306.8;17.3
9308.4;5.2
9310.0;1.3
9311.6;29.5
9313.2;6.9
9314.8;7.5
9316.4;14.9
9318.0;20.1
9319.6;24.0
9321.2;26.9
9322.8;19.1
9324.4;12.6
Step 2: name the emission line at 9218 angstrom [S II] 6716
